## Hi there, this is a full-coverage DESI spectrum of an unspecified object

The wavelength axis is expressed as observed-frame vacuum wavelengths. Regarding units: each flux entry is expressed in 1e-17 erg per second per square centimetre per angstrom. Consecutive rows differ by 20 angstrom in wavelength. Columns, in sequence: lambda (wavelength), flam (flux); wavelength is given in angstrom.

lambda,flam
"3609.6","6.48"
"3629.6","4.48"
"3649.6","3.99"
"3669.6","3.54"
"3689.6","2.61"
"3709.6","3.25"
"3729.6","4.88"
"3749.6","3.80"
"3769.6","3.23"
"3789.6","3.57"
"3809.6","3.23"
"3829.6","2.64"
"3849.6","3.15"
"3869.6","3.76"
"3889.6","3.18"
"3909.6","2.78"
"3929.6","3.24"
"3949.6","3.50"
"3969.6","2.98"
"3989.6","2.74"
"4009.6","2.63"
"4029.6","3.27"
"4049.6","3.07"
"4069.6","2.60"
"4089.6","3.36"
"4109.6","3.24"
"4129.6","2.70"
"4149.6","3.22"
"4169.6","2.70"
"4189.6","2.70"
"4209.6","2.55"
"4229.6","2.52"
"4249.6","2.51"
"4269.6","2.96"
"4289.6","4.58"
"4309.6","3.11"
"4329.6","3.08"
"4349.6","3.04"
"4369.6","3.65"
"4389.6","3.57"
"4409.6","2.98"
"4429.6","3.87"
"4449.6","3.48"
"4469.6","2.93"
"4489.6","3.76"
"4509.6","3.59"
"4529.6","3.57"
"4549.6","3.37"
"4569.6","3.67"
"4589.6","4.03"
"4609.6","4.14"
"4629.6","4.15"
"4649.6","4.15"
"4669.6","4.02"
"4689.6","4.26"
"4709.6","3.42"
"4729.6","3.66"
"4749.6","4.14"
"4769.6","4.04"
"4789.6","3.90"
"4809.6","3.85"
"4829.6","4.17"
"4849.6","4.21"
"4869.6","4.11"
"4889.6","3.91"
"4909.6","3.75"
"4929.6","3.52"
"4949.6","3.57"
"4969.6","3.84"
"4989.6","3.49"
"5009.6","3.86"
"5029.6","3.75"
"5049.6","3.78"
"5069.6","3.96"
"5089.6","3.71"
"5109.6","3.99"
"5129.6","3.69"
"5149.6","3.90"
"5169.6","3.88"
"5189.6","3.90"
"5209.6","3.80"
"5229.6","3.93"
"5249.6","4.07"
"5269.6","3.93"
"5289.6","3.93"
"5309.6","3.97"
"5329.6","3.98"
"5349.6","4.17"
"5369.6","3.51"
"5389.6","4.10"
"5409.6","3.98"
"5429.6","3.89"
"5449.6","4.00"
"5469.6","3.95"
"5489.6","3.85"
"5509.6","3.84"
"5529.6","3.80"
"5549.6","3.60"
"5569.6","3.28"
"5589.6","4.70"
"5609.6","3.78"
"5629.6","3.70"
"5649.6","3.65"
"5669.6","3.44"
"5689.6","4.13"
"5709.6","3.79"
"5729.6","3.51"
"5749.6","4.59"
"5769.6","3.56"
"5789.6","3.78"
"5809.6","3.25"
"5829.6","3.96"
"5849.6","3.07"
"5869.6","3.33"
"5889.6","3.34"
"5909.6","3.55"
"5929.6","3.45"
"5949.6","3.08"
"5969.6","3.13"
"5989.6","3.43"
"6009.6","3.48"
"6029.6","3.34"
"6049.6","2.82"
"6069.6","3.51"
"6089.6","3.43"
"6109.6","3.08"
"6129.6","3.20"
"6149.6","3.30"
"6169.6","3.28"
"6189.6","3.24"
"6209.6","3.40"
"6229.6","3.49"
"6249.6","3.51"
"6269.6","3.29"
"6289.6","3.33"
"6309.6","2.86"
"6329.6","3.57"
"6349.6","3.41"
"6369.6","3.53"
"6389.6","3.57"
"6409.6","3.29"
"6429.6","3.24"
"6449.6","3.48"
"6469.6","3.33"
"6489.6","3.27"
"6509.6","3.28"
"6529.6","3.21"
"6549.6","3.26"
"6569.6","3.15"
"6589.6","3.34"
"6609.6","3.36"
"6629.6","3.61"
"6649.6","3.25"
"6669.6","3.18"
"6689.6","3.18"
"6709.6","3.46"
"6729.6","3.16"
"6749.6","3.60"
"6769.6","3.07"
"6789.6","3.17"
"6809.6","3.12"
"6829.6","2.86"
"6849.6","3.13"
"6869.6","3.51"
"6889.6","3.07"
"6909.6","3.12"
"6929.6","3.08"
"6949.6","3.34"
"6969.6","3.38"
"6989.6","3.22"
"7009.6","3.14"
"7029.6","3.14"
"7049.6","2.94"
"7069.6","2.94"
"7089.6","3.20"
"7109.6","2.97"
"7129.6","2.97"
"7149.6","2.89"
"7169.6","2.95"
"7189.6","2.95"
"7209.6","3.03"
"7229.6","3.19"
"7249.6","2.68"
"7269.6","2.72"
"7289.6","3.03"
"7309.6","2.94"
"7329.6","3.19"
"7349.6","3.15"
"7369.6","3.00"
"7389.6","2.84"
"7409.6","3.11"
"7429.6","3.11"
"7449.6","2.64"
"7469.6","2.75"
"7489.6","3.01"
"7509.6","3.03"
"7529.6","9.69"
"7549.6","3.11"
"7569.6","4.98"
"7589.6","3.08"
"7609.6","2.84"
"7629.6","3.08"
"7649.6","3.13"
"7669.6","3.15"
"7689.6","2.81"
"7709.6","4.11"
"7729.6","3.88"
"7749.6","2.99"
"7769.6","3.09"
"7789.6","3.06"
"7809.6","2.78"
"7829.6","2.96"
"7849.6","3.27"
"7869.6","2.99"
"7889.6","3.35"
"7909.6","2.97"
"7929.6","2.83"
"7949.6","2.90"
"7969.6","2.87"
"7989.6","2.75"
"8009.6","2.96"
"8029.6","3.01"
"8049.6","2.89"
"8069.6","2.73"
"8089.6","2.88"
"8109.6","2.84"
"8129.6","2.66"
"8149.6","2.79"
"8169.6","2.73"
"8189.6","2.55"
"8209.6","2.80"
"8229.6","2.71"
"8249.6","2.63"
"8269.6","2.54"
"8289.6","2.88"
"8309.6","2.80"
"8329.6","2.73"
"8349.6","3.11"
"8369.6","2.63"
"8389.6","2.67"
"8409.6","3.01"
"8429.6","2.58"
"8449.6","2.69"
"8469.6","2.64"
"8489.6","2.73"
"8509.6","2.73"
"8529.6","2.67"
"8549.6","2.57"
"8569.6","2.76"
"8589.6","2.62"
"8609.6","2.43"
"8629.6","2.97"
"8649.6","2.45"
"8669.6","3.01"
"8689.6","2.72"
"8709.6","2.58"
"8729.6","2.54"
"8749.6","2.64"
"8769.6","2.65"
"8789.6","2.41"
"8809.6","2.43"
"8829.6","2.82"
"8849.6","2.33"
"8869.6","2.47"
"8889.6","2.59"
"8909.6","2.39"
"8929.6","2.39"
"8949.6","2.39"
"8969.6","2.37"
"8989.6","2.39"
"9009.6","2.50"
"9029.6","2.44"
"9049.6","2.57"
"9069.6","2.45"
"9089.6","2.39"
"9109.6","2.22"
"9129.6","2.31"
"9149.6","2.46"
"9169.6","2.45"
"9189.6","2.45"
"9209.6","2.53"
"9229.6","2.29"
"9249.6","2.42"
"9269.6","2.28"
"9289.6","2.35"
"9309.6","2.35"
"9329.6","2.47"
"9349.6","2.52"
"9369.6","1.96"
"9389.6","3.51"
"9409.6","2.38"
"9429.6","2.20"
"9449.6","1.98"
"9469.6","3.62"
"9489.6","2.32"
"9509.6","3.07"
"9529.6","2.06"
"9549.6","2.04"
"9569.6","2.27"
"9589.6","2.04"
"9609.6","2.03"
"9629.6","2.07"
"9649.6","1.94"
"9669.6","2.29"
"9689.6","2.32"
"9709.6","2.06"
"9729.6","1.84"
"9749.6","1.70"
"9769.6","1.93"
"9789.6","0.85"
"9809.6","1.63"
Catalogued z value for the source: 0.148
